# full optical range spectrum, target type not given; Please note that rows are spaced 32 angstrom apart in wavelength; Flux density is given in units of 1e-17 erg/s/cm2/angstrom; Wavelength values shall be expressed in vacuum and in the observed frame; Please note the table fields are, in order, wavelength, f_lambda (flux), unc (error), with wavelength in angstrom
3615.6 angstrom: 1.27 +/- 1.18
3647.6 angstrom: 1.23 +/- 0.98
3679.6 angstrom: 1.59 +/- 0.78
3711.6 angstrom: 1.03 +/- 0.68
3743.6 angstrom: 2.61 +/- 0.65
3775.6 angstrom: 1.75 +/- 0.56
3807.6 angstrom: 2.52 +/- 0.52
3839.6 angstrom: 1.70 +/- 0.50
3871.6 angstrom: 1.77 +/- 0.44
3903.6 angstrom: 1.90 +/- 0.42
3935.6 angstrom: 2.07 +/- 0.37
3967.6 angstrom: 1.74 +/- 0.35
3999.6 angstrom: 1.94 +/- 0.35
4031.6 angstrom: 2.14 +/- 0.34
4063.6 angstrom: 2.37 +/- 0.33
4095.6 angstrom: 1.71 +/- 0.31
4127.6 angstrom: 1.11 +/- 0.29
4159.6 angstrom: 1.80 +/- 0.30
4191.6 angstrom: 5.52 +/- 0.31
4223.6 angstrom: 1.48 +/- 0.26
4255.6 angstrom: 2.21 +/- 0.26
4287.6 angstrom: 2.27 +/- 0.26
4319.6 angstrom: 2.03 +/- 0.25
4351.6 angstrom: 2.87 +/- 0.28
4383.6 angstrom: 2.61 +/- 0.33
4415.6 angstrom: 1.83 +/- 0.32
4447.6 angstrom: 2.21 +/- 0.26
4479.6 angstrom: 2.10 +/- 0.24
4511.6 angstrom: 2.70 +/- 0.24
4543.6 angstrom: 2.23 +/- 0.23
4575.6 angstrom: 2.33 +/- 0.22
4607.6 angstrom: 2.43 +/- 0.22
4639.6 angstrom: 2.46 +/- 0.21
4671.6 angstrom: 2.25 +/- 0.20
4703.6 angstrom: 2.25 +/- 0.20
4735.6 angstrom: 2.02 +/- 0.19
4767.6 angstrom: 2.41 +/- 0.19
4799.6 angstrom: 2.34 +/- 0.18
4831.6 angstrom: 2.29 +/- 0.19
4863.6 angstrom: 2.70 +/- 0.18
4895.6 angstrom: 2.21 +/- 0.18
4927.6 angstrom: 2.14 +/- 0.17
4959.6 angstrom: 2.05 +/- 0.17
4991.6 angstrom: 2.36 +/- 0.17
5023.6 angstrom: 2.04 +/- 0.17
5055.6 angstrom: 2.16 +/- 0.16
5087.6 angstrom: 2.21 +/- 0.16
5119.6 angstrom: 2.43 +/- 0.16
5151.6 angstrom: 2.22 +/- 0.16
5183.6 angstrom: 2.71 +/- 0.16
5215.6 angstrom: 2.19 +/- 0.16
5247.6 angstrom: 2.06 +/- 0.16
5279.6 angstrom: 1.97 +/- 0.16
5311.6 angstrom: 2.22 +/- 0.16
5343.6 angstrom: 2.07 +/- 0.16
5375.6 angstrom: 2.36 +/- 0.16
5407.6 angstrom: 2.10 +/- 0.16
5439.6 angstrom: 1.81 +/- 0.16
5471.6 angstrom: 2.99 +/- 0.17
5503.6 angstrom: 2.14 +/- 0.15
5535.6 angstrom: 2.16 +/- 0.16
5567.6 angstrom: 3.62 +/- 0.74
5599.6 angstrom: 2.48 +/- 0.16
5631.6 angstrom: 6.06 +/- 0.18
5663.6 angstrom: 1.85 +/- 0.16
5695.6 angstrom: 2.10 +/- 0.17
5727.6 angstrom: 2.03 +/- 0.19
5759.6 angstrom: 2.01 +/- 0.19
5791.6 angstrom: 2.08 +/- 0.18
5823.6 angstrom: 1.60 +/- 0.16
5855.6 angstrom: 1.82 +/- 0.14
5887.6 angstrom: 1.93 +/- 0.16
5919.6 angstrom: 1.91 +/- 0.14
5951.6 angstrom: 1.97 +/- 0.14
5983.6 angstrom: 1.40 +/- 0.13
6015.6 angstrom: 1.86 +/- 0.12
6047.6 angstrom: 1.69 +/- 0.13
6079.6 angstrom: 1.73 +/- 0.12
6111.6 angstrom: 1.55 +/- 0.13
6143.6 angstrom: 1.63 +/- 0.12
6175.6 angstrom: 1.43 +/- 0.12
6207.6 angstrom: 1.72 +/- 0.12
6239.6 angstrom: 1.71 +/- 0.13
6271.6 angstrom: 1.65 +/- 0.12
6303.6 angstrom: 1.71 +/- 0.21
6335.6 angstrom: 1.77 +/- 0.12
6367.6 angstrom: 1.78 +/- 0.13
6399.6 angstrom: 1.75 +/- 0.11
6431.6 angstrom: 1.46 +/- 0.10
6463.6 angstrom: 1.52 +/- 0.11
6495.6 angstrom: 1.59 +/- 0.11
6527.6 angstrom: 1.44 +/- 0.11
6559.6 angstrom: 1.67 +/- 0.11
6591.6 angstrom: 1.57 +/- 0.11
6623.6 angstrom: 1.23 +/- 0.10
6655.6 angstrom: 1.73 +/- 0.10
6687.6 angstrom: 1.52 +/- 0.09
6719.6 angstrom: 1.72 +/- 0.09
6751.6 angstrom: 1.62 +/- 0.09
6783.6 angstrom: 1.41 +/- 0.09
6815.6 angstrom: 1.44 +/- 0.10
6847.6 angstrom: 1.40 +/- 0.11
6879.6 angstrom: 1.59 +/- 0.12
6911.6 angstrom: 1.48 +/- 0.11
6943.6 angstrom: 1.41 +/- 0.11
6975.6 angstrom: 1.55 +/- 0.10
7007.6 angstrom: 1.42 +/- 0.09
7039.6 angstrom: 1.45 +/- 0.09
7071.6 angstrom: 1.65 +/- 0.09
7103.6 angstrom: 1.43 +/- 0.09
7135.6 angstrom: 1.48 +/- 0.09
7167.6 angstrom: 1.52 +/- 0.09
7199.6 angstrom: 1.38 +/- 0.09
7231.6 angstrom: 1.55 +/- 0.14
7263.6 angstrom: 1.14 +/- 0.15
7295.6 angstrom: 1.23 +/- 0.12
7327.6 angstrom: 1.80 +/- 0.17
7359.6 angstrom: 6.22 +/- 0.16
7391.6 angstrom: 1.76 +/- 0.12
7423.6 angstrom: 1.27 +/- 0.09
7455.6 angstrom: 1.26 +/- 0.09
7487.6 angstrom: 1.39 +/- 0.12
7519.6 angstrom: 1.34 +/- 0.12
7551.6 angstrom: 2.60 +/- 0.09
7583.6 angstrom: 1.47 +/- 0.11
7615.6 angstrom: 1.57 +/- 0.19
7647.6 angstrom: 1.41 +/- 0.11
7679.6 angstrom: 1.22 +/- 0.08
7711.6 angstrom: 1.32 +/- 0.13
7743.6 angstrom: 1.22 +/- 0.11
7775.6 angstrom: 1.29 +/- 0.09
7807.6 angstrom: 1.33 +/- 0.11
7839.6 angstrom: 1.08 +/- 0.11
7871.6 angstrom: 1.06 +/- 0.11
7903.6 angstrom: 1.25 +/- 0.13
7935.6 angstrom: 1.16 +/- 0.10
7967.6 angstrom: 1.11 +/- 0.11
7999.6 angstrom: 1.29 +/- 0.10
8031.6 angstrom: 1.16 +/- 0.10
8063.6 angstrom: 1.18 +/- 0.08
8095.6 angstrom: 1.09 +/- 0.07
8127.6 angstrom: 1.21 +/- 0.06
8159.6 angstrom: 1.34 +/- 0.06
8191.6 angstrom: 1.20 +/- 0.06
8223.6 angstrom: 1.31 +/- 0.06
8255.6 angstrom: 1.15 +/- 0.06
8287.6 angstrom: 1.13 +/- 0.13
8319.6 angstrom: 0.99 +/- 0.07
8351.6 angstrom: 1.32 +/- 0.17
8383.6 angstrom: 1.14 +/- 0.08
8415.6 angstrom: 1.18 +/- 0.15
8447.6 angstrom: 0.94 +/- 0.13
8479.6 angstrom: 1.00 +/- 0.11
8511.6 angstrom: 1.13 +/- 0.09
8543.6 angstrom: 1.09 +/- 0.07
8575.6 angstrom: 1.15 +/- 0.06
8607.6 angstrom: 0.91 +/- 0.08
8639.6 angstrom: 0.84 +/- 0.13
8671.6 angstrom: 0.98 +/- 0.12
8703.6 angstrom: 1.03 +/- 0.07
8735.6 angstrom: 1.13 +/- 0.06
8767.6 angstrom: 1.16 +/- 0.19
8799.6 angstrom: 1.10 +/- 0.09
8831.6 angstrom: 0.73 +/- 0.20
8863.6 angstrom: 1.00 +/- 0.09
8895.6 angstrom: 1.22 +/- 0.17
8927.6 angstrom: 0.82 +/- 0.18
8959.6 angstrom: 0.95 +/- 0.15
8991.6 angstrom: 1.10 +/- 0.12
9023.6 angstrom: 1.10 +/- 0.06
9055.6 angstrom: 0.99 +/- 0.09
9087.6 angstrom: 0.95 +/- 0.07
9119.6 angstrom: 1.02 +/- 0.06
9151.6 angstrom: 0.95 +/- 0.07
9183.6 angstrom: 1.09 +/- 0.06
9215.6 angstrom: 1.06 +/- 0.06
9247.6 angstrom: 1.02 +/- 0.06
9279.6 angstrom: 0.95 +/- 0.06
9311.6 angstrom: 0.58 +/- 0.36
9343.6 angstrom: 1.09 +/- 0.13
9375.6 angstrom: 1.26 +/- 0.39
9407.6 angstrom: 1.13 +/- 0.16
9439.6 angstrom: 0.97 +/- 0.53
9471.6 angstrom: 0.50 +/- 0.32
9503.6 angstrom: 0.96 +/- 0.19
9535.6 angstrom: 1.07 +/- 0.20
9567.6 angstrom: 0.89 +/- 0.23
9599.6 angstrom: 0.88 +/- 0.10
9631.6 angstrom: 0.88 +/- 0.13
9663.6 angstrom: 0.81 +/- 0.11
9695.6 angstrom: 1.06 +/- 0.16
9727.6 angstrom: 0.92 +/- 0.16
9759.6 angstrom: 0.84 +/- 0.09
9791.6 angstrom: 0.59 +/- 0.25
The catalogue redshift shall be 0.12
